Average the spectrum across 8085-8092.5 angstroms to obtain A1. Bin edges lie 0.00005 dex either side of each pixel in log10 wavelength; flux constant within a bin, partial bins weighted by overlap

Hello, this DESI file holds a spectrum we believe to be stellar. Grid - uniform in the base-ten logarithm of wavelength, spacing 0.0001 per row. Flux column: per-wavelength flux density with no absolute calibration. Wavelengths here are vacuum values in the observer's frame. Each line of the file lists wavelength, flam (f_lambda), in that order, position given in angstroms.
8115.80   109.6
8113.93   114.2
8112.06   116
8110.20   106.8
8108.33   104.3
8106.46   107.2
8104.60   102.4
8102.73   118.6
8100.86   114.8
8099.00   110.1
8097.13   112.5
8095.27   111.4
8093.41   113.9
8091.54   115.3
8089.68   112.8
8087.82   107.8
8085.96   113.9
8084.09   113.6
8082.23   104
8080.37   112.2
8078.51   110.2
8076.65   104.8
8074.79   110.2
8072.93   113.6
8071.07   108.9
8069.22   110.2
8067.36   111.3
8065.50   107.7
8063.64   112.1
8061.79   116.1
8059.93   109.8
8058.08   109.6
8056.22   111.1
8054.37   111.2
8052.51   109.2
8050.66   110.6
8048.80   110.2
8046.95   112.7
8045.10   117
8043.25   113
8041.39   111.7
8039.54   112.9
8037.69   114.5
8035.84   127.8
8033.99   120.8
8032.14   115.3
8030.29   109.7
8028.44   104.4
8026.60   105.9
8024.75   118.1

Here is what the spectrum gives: 112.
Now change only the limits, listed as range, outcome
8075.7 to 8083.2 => 108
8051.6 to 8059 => 110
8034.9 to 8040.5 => 118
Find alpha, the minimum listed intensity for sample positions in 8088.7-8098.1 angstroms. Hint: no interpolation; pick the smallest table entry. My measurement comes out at 111.4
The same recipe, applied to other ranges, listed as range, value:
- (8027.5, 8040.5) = 104.4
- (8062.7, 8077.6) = 104.8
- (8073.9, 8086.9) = 104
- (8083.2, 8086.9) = 113.6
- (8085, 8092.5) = 107.8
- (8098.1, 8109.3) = 102.4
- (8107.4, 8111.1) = 104.3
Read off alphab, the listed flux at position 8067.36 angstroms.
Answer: 111.3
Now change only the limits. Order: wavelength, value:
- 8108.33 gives 104.3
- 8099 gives 110.1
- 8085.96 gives 113.9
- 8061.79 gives 116.1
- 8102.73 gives 118.6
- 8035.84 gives 127.8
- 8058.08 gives 109.6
